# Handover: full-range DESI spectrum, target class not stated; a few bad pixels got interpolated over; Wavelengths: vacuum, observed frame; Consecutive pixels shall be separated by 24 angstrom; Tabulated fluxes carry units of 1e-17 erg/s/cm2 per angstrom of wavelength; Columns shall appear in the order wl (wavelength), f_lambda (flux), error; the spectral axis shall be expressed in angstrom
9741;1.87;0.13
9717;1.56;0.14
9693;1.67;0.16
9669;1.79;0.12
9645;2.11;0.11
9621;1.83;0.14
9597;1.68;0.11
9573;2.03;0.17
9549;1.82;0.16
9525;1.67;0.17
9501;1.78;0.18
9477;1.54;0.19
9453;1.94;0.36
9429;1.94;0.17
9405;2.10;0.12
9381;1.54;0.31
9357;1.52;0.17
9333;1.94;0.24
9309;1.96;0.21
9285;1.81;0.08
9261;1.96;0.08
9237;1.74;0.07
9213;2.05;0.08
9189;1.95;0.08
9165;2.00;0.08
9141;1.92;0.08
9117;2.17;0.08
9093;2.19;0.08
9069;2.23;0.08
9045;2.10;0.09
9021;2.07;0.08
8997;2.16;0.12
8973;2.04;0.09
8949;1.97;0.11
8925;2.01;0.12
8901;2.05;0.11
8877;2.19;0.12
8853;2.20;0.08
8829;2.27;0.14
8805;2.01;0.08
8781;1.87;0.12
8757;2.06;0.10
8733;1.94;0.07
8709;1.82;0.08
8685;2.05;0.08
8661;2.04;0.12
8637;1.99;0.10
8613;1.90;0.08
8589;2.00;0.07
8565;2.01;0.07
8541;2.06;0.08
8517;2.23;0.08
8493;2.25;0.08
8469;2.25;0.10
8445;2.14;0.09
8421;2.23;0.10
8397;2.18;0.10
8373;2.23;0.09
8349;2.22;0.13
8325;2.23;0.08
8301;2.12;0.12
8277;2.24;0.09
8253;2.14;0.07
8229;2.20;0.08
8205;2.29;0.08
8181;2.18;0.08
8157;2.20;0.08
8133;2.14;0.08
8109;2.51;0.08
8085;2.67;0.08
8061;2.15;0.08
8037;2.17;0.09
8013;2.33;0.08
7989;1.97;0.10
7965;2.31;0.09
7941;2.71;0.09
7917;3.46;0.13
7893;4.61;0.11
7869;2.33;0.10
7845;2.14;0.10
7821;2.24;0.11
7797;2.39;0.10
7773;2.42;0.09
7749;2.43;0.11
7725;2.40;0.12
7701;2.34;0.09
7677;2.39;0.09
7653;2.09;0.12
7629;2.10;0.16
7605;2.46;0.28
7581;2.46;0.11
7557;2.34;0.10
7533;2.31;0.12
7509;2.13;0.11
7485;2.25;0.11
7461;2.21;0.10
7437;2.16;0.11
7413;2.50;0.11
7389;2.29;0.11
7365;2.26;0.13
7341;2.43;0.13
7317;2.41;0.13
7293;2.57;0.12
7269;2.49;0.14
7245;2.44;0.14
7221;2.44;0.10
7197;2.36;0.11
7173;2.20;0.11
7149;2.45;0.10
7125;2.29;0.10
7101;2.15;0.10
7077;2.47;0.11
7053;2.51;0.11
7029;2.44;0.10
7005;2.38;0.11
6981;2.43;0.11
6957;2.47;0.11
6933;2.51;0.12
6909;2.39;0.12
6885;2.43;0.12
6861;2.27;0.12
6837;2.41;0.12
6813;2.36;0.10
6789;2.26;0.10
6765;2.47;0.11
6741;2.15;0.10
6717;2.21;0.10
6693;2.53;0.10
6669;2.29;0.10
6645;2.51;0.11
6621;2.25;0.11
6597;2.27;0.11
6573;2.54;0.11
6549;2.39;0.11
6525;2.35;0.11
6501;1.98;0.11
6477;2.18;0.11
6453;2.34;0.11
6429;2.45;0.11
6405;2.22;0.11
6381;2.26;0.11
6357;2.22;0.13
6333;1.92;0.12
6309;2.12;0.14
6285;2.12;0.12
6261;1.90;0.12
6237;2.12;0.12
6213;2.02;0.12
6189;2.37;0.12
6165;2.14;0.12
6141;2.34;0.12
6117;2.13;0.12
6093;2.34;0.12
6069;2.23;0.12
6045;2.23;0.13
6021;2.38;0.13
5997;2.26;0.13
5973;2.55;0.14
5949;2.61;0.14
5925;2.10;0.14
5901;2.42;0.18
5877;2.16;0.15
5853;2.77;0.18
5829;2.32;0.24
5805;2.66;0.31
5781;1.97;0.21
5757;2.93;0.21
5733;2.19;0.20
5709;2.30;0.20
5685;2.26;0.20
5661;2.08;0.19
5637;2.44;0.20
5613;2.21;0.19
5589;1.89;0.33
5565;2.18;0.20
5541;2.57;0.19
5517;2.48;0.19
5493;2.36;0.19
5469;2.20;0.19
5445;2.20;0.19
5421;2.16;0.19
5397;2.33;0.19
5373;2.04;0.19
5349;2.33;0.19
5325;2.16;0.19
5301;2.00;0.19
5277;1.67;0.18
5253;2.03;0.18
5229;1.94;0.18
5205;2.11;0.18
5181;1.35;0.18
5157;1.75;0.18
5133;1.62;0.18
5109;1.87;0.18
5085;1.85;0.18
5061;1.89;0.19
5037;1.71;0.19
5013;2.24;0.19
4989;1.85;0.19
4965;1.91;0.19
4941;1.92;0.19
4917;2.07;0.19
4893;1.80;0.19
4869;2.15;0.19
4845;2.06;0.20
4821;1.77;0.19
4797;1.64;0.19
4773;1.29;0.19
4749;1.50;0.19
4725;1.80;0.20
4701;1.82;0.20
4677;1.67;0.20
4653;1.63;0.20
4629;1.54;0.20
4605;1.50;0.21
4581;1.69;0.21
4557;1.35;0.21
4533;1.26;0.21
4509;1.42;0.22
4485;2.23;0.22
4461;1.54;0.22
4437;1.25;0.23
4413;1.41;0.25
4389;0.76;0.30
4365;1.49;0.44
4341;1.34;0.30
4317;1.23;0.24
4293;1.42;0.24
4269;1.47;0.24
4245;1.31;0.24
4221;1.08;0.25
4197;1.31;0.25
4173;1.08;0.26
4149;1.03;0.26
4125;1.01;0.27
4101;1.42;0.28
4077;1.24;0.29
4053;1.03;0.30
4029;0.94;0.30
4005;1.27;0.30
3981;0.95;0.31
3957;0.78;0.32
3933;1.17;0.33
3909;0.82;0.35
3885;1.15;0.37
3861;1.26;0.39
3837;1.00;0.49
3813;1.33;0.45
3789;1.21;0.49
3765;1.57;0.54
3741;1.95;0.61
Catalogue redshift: 0.20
